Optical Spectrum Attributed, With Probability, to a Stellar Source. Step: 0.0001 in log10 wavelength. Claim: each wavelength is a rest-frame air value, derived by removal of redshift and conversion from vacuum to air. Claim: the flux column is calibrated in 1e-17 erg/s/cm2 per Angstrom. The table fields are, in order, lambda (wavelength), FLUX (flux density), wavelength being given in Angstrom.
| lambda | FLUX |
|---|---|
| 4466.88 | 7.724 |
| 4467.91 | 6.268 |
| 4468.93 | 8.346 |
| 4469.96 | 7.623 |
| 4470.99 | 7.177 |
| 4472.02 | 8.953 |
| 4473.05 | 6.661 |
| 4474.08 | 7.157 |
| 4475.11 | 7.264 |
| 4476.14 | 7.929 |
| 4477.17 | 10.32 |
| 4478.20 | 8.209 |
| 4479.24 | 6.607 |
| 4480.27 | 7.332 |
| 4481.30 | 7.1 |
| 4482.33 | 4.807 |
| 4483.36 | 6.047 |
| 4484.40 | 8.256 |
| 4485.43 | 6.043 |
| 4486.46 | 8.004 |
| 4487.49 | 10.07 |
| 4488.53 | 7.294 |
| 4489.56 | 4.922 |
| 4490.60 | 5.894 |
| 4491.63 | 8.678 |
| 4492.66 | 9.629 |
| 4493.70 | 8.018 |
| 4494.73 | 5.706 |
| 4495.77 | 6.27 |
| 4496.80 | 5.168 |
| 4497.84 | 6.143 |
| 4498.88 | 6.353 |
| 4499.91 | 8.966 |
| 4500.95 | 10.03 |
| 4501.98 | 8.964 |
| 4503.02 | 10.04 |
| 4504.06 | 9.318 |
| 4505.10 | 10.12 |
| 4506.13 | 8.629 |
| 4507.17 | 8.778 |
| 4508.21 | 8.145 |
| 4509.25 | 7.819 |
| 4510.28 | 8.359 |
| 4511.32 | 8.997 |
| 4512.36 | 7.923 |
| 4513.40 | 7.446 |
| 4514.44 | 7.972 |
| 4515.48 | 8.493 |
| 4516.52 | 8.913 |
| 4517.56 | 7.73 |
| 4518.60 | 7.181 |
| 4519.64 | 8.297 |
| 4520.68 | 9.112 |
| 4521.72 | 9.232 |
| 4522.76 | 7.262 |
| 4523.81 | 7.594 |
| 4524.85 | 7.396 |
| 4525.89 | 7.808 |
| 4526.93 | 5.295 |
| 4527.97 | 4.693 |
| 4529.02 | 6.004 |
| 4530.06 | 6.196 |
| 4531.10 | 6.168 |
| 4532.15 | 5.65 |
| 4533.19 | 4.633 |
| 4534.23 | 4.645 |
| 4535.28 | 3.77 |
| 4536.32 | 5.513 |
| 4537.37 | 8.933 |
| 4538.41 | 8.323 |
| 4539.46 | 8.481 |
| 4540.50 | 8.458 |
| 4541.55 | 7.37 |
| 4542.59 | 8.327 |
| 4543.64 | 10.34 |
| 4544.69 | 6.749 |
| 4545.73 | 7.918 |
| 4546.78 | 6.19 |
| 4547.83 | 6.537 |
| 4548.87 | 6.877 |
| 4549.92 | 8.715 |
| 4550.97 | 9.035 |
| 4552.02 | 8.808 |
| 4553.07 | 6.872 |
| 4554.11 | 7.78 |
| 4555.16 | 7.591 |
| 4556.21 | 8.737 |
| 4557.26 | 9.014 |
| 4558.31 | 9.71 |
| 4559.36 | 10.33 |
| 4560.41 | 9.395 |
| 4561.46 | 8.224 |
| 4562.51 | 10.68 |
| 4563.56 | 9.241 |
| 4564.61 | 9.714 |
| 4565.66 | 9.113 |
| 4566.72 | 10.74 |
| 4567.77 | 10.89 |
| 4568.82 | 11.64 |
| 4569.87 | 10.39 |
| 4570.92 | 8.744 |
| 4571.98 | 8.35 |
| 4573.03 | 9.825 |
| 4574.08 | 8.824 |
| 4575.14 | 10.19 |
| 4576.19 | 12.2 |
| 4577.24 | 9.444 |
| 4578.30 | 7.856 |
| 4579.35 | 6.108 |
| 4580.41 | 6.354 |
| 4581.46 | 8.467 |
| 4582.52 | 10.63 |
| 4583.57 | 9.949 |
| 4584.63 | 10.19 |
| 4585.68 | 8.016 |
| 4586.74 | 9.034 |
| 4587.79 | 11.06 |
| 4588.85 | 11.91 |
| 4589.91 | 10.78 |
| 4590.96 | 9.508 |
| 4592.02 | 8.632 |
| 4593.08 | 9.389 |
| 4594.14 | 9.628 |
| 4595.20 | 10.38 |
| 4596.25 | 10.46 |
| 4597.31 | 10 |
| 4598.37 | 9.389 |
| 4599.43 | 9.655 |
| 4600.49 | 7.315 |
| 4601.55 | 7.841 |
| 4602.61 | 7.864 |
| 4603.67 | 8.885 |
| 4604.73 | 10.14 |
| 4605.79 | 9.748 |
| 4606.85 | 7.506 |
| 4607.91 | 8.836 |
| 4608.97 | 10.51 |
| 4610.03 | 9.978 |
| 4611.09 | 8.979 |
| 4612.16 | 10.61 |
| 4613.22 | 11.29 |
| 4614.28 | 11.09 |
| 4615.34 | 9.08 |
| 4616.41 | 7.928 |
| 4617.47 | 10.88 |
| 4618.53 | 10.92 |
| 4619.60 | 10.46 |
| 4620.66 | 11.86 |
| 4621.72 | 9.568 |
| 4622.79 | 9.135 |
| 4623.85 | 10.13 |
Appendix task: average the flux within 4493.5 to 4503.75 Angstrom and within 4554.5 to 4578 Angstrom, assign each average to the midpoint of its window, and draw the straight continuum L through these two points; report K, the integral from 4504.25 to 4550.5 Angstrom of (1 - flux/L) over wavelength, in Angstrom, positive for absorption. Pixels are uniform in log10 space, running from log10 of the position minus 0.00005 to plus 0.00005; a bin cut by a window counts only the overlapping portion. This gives 5.1 Angstrom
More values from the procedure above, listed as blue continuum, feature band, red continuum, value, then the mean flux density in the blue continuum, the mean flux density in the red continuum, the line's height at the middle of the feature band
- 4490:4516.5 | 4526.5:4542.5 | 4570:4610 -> 4.1 Angstrom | 8.08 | 9.31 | 8.52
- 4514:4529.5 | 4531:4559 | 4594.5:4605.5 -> 2.0 Angstrom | 7.53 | 9.21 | 8.03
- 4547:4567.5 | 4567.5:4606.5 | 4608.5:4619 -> 0.2 Angstrom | 8.78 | 10.1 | 9.49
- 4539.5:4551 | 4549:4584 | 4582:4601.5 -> -1.9 Angstrom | 7.84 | 9.73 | 8.7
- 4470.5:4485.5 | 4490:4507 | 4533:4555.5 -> -1.4 Angstrom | 7.36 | 7.4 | 7.37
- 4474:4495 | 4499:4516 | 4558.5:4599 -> -1.6 Angstrom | 7.42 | 9.62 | 7.96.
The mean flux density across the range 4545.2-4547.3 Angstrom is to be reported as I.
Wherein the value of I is 7.06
